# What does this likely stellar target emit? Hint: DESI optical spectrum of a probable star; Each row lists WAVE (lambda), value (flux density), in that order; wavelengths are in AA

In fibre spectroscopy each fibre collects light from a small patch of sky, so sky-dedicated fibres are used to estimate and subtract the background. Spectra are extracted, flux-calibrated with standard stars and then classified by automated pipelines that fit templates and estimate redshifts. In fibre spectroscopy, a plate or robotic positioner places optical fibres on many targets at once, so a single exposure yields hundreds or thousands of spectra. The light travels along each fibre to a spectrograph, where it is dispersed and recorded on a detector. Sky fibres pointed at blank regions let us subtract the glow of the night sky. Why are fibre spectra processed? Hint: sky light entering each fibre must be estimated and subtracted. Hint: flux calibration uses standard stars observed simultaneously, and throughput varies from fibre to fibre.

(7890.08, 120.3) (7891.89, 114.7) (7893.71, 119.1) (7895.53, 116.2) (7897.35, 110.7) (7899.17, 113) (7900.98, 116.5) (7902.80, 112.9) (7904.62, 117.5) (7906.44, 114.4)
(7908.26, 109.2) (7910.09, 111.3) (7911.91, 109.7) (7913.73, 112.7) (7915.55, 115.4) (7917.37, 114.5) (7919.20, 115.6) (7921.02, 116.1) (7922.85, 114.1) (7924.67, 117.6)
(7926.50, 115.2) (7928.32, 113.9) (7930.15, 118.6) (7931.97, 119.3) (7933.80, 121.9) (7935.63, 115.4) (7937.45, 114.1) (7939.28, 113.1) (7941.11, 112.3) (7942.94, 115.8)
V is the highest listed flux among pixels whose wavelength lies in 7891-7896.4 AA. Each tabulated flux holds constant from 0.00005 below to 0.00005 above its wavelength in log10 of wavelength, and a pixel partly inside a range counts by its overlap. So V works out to 119.1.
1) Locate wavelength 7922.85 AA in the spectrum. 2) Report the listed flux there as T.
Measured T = 114.1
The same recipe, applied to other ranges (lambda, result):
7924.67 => 117.6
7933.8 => 121.9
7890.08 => 120.3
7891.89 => 114.7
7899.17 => 113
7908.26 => 109.2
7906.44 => 114.4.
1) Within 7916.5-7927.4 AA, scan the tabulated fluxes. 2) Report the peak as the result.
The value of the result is 117.6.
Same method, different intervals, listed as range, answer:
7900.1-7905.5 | 117.5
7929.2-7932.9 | 119.3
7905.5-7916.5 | 115.4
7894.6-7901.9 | 116.5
